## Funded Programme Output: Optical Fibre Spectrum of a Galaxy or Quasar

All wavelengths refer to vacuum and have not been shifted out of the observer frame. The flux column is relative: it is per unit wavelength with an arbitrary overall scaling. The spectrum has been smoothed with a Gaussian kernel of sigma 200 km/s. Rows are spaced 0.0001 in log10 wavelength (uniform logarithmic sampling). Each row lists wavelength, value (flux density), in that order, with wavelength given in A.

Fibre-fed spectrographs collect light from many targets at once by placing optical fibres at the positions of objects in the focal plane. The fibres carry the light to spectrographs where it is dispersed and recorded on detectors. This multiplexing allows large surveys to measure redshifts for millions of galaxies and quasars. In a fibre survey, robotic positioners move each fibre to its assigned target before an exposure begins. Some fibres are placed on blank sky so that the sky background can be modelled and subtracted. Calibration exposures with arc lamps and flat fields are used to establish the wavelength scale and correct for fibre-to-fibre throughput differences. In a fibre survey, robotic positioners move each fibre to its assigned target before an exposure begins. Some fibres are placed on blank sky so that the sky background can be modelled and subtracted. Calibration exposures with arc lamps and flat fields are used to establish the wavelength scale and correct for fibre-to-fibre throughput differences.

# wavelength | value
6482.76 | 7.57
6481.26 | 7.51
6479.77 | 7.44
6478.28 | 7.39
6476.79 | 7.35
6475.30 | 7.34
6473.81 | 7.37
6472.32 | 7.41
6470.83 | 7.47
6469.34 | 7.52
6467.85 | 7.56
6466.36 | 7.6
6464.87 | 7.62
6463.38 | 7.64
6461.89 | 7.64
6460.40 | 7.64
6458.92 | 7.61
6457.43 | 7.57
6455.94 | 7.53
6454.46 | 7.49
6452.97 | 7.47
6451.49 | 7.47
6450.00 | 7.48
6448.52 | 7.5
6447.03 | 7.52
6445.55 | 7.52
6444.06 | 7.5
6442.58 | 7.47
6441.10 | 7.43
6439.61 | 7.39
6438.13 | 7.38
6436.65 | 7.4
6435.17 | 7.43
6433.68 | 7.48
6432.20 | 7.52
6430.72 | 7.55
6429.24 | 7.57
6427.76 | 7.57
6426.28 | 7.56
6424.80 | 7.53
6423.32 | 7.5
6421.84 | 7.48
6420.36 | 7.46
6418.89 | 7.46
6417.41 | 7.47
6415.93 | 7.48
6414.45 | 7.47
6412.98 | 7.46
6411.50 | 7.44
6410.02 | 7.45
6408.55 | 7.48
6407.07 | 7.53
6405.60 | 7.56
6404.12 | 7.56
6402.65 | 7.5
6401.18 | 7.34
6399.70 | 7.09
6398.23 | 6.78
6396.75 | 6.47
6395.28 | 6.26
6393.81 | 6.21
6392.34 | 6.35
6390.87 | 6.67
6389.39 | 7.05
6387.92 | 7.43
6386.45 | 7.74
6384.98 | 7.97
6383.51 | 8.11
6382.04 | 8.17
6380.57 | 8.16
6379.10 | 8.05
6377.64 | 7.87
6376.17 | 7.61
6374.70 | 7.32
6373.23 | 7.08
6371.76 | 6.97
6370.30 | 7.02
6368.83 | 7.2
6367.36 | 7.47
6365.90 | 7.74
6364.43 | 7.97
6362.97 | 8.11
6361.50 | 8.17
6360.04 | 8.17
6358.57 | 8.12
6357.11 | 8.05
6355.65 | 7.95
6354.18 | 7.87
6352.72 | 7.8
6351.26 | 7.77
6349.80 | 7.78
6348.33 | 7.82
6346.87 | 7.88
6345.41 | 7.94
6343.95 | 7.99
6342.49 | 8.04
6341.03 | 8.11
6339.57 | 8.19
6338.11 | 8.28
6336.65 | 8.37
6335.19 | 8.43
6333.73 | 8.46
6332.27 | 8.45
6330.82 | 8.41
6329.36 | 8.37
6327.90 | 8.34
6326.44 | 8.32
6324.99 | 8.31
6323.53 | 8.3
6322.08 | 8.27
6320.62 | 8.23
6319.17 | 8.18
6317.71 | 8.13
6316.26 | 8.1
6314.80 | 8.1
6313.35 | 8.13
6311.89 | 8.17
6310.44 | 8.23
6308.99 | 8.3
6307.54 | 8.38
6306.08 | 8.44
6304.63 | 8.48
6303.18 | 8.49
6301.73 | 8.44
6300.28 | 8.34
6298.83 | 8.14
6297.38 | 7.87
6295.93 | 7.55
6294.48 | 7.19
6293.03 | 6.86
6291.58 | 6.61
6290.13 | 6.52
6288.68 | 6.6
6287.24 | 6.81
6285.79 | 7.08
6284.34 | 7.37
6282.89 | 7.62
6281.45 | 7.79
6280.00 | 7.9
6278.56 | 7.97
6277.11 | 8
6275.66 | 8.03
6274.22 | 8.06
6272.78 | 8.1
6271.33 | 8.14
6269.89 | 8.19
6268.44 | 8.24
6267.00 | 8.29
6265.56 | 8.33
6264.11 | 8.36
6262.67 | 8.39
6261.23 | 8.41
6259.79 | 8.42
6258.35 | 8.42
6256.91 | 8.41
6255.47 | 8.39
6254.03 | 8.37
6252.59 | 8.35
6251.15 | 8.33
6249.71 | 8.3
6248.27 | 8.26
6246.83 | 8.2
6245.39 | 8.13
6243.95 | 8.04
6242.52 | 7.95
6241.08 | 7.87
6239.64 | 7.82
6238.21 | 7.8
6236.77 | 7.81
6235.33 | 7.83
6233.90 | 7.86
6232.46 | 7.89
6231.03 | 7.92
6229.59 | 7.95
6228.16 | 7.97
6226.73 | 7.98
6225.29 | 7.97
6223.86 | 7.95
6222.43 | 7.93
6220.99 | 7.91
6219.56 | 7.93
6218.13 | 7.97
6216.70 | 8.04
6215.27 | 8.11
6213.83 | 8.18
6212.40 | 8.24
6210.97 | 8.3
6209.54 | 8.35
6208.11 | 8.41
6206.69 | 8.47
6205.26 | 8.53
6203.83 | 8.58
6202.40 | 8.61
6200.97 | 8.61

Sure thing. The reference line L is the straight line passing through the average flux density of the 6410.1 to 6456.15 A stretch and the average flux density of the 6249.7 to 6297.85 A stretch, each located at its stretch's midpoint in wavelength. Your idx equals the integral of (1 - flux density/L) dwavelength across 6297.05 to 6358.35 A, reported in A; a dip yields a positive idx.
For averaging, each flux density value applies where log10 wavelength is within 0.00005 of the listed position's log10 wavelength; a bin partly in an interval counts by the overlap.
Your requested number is -3.6 A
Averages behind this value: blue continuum 7.85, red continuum 7.48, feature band 8.18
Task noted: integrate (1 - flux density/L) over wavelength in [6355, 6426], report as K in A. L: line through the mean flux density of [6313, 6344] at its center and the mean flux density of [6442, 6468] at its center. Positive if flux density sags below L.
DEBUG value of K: 3.96 A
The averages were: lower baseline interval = 8.26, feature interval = 7.47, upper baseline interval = 7.55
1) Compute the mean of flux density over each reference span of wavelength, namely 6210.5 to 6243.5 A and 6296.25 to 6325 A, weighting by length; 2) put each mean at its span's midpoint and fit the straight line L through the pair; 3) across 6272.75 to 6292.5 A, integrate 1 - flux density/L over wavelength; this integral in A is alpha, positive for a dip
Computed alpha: 1.7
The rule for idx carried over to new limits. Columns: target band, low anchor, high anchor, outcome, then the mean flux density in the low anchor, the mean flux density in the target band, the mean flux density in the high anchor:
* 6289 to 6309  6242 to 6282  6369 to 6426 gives 0.5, 8.21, 7.79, 7.36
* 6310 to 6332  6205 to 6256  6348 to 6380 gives -1.1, 8.09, 8.25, 7.72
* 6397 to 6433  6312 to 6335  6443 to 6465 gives 1.5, 8.27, 7.44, 7.54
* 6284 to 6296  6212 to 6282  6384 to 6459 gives 1.5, 8.1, 6.91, 7.36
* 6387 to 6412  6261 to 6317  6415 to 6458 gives 1.7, 7.89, 7.07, 7.49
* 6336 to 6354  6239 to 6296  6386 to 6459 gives -0.9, 7.89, 7.99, 7.35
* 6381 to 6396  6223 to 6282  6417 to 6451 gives 0.8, 8.11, 7.22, 7.48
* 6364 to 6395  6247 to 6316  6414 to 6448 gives 1.0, 7.98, 7.41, 7.48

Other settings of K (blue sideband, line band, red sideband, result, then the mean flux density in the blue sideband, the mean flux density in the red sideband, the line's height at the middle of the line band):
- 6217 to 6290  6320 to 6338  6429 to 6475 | -1.28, 7.98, 7.51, 7.8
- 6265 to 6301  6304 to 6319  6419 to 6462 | -1.20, 7.66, 7.5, 7.63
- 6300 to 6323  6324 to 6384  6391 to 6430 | -0.88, 8.28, 7.26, 7.84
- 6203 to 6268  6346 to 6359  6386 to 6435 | -0.54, 8.16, 7.29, 7.57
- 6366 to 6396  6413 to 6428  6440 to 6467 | -0.09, 7.35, 7.54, 7.45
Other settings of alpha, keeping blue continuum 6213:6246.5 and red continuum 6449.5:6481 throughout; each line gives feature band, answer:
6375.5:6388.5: -0.4 A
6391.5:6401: 1.3 A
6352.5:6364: -0.5 A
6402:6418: 0.3 A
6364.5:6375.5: 0.5 A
